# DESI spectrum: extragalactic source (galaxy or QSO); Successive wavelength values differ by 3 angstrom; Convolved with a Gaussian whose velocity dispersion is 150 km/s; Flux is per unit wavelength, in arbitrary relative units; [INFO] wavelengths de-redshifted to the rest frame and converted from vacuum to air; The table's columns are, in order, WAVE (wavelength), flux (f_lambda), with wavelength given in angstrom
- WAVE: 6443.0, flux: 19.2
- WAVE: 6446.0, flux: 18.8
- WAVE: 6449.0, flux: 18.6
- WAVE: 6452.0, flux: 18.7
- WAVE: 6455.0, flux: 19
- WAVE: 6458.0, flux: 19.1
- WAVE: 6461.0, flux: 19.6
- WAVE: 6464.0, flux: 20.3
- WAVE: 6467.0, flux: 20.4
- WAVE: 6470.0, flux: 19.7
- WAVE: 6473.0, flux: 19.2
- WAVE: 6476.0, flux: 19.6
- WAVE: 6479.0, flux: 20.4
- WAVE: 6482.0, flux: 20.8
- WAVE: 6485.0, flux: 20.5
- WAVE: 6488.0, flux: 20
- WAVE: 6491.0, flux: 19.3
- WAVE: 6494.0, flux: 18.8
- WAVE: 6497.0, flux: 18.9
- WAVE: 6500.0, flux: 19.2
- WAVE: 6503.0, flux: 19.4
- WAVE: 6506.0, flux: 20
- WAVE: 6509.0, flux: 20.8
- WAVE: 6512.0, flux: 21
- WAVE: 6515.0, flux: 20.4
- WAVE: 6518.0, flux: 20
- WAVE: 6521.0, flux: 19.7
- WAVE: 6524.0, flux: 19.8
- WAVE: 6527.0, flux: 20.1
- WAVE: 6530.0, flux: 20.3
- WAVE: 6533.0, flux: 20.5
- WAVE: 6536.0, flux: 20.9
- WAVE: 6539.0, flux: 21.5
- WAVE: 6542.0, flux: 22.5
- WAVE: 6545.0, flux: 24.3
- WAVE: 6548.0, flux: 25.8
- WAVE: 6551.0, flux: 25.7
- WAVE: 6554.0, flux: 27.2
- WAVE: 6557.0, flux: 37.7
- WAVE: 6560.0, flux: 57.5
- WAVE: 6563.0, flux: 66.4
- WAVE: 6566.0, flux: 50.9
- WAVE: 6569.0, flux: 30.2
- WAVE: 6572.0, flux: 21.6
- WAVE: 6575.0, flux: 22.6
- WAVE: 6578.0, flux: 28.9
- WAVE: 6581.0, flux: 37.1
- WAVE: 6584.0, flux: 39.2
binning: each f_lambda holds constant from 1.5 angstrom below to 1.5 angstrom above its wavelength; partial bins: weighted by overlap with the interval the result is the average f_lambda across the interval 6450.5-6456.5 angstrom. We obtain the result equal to 18.8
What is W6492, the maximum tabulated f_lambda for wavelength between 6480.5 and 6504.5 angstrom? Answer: 20.8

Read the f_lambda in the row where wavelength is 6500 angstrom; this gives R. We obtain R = 19.2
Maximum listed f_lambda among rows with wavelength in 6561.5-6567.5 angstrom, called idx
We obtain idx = 66.4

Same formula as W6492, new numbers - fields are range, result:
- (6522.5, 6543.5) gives 22.5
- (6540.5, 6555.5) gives 27.2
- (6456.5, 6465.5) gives 20.3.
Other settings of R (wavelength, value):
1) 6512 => 21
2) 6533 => 20.5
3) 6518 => 20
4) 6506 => 20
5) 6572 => 21.6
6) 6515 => 20.4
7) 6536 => 20.9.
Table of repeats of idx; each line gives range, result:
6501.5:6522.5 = 21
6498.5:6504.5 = 19.4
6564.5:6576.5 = 50.9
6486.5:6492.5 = 20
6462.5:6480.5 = 20.4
